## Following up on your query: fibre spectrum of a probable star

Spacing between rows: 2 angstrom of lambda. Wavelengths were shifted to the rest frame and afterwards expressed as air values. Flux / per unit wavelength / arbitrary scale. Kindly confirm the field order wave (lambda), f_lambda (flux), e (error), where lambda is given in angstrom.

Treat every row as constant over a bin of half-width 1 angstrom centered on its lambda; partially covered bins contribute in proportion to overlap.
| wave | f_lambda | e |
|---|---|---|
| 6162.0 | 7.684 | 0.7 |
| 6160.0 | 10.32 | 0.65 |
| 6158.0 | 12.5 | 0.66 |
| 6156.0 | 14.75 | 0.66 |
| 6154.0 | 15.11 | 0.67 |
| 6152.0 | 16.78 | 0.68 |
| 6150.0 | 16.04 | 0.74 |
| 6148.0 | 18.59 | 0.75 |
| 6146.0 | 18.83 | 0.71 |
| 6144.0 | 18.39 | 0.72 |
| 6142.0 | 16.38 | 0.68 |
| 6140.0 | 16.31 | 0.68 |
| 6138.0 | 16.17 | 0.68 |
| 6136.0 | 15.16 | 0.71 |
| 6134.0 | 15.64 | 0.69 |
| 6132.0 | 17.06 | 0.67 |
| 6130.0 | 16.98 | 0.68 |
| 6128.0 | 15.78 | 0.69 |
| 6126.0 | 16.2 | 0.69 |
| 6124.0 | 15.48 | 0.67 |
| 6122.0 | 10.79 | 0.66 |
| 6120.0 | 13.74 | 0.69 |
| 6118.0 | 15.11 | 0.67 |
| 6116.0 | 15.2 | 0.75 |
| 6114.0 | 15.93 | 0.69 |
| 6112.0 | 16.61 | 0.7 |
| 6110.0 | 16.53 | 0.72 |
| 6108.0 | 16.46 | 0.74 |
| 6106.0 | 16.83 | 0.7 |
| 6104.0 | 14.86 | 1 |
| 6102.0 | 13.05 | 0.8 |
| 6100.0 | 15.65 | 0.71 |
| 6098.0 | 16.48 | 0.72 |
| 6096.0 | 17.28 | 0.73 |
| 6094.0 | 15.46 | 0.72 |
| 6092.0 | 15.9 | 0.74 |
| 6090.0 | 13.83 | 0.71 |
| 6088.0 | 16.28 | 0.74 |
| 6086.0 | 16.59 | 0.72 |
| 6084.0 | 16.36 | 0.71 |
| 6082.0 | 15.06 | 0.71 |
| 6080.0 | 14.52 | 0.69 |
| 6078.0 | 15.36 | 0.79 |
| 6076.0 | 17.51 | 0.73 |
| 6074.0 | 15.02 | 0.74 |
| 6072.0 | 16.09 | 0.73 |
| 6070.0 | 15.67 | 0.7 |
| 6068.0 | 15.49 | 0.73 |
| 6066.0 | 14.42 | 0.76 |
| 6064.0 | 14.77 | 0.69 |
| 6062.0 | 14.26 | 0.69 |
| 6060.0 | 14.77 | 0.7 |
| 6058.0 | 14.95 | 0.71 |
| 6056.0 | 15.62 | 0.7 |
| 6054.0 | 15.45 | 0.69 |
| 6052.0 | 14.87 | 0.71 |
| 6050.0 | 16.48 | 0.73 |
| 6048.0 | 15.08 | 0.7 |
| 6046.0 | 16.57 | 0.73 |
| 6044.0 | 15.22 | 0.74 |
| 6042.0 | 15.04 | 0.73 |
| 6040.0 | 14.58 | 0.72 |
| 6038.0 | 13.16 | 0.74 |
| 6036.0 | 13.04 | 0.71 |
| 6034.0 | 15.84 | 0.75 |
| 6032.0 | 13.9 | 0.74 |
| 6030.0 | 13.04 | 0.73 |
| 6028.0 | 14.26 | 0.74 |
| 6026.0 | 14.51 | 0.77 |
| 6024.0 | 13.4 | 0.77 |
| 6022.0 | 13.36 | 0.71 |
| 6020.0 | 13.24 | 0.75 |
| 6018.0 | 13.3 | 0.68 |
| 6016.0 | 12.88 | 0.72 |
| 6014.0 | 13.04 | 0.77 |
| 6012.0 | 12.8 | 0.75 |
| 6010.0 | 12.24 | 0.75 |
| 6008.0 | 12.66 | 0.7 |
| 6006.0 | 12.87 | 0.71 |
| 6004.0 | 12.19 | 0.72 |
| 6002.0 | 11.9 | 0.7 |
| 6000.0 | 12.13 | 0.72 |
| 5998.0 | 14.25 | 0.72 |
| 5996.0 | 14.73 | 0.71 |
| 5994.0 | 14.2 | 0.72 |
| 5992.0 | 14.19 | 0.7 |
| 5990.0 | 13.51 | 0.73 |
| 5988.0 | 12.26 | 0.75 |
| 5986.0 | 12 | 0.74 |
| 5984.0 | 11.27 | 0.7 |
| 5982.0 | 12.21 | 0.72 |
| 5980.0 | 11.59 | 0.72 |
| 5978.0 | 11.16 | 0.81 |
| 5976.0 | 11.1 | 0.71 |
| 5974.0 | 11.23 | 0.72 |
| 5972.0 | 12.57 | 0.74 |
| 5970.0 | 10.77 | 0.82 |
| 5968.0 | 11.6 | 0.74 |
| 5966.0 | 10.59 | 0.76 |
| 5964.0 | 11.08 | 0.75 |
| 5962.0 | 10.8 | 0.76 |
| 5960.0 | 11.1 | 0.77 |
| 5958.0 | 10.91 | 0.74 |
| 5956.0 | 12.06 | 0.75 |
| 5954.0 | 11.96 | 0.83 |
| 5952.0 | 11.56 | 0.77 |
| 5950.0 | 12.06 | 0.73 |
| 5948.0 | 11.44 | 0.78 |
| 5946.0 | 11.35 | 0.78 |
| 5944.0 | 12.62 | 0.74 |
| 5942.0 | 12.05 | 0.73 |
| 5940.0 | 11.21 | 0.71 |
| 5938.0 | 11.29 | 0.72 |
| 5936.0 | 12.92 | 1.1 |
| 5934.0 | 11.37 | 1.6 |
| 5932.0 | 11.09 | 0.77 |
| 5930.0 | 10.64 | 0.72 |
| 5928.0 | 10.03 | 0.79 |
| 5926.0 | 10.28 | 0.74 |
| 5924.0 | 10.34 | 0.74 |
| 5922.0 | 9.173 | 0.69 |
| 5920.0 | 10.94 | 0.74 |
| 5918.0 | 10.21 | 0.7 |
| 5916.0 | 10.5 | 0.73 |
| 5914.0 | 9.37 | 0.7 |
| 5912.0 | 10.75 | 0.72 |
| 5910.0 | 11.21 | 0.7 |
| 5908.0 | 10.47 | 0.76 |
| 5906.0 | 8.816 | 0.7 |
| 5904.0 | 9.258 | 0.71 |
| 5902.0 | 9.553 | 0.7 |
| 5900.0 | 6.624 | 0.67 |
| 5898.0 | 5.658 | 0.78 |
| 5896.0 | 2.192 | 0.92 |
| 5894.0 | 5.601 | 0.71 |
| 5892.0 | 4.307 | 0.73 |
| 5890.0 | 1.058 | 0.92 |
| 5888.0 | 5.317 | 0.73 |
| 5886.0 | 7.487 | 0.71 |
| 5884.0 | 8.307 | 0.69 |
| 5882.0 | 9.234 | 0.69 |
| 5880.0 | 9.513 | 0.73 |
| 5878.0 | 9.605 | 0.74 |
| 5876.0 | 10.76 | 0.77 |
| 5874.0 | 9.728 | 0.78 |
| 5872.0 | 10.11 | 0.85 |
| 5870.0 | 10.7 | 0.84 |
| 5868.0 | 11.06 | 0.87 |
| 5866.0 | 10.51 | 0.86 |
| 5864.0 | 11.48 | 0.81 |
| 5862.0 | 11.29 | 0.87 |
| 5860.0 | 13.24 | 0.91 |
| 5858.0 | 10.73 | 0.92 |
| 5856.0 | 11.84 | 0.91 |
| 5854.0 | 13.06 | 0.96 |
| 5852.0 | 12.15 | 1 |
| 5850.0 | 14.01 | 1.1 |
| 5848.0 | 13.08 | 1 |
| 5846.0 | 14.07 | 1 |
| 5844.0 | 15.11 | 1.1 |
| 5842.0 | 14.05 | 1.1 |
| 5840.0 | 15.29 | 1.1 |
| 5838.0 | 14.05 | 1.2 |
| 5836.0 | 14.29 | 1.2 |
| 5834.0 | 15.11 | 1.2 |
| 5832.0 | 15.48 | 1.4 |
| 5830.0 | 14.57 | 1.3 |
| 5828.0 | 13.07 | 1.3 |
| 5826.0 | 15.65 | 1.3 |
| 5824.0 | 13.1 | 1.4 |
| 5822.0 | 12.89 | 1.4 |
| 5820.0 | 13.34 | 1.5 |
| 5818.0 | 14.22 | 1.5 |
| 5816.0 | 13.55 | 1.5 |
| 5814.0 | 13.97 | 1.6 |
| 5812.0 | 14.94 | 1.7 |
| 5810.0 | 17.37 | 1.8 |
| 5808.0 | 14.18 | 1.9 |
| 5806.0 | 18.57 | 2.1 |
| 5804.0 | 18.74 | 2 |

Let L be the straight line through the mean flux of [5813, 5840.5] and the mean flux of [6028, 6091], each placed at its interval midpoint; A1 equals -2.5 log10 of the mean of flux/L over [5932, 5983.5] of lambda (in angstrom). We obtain 0.263 mag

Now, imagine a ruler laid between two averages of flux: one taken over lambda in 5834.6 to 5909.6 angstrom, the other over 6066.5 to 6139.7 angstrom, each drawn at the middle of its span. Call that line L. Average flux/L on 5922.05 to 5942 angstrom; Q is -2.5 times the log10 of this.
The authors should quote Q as 0.06 mag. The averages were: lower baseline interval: 10.1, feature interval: 11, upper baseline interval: 15.6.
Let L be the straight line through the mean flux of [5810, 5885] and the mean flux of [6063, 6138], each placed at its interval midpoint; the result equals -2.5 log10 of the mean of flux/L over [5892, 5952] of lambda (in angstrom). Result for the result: 0.34 mag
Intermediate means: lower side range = 12.7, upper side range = 15.6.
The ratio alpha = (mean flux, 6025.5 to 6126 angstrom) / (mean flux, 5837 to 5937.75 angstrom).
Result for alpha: 1.49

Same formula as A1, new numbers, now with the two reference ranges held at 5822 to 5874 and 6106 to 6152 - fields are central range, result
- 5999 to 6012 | 0.191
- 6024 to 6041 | 0.077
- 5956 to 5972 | 0.270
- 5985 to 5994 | 0.113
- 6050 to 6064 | 0.016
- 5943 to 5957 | 0.190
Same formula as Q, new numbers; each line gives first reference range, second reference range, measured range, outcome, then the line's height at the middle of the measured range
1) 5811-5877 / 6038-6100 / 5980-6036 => 0.13 mag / 14.8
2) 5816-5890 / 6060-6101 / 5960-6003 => 0.16 mag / 14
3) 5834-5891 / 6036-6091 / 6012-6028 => 0.08 mag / 14.4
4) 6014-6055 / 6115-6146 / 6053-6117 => -0.04 mag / 15.1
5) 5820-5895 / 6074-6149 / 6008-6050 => 0.04 mag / 14.4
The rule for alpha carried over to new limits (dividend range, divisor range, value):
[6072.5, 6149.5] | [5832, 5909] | 1.54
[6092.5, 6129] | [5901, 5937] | 1.48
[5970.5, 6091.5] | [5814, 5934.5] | 1.29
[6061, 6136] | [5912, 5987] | 1.39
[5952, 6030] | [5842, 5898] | 1.26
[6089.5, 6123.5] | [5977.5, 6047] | 1.15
